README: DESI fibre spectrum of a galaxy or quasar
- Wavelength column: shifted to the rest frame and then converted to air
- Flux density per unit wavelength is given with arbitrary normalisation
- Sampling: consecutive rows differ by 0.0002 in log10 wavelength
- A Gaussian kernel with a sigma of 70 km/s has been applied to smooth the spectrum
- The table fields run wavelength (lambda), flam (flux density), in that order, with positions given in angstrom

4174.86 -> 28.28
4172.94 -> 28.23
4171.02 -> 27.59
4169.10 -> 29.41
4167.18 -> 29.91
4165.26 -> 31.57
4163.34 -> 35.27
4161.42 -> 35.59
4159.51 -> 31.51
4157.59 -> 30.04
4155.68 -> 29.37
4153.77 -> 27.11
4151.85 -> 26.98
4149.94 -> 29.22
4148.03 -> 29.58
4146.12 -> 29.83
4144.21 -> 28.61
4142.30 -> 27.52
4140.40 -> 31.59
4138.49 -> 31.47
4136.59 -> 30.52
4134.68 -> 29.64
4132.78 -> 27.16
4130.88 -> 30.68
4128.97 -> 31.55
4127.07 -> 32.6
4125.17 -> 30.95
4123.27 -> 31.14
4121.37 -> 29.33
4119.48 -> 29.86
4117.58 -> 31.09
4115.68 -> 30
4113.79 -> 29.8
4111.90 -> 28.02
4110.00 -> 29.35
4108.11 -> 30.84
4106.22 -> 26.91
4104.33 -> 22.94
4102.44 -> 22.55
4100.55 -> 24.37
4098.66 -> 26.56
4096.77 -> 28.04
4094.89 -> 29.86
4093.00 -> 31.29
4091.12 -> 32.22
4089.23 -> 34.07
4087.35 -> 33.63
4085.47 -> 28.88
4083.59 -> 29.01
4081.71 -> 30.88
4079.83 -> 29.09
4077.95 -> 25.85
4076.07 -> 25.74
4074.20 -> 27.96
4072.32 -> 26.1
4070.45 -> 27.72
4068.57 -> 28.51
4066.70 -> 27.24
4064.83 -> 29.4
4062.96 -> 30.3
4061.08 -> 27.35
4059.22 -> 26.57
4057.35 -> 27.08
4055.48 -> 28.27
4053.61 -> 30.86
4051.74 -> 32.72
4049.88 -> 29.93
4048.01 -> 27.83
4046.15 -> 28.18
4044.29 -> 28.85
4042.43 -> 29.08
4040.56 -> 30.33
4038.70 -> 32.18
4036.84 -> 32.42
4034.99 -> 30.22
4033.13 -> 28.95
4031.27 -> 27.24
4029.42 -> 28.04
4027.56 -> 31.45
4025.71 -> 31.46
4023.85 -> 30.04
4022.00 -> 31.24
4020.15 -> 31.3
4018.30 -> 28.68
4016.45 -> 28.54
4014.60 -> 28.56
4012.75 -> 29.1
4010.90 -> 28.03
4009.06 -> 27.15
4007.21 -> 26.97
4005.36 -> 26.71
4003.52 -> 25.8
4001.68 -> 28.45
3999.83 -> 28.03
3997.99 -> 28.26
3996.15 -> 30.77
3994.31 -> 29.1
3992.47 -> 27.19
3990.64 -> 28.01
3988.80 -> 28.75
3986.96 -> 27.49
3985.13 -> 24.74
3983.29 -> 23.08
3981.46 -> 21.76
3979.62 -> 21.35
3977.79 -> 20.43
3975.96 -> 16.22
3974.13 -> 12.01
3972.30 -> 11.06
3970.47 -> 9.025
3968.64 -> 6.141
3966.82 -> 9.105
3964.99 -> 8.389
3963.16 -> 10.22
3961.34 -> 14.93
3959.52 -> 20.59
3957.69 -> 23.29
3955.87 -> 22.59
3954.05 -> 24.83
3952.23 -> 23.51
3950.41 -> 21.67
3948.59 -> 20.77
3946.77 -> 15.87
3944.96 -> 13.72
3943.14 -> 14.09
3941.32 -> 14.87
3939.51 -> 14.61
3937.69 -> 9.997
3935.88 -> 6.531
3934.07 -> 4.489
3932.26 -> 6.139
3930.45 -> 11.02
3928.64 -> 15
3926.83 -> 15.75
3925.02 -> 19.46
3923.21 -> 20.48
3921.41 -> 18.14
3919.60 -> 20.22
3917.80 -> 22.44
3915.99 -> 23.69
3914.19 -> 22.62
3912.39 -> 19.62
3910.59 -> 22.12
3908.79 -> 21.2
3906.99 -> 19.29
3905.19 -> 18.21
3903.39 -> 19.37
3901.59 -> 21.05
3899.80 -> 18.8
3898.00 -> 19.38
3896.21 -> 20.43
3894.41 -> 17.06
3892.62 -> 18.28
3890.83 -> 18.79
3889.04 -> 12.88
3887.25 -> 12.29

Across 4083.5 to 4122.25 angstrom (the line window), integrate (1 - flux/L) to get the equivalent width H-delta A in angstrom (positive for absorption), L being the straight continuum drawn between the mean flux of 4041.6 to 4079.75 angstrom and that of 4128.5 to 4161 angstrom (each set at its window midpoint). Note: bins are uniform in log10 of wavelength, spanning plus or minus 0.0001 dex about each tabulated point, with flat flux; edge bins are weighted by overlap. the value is 0.0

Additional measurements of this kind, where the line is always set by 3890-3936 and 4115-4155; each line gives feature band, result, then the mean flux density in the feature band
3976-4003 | -4.8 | 25.9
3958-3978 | 7.9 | 12.6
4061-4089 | -2.2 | 28.7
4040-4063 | -3.3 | 28.9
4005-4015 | -2.0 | 27.8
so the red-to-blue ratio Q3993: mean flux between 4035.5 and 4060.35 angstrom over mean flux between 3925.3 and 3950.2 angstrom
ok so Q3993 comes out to 2.28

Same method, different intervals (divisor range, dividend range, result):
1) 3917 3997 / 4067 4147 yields 1.64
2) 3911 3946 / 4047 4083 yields 1.83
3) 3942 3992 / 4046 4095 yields 1.59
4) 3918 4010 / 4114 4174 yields 1.58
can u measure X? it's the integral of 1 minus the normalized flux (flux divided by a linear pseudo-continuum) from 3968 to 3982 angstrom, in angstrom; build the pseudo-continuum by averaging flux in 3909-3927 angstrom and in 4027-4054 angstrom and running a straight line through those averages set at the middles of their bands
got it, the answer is 5.8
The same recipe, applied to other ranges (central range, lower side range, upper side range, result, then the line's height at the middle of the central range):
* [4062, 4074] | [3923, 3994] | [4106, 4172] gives -1.6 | 24.9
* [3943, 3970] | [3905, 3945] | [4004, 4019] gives 4.9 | 20.5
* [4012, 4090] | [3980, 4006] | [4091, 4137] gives -3.9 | 27.9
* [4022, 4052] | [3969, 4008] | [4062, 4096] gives -3.8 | 26.5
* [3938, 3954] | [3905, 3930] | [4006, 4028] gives 3.6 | 22.5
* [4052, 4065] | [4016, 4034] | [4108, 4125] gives 0.5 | 29.8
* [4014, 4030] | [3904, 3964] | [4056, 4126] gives -4.3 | 23.7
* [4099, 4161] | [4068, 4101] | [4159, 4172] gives 2.5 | 30.4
